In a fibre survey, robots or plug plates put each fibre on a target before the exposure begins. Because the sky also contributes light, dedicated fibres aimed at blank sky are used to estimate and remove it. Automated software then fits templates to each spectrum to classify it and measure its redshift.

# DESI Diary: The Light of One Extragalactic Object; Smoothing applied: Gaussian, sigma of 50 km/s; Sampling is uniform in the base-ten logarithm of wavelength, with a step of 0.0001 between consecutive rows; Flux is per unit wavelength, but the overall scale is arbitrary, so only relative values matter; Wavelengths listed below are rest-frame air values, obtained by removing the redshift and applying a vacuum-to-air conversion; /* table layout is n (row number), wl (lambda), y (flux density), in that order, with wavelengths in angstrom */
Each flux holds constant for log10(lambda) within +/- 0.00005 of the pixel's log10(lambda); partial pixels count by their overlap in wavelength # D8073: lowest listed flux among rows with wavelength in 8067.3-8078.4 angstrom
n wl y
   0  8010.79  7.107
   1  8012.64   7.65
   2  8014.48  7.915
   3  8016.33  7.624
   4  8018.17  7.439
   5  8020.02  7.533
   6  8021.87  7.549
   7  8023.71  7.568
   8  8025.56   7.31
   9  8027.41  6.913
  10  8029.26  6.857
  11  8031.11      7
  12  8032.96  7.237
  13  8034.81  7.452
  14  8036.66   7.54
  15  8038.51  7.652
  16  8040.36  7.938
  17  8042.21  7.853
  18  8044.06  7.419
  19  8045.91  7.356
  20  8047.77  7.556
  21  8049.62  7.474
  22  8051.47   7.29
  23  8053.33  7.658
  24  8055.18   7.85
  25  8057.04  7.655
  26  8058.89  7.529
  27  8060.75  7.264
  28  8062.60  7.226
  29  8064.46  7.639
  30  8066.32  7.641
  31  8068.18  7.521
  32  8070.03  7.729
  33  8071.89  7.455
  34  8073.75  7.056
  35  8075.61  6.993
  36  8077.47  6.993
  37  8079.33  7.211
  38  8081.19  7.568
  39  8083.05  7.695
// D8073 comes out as 6.993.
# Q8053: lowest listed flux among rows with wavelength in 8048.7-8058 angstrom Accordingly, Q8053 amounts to 7.29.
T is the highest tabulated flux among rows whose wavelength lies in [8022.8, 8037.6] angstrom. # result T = 7.568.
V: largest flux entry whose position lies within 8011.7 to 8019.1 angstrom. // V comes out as 7.915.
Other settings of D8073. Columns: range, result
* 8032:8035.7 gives 7.237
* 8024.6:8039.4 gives 6.857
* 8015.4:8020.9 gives 7.439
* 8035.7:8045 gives 7.419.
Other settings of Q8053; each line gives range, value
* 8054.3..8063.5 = 7.226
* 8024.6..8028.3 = 6.913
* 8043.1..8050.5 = 7.356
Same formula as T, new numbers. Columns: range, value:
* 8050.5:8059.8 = 7.85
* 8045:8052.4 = 7.556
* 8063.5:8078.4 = 7.729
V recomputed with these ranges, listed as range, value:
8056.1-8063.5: 7.655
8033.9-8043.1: 7.938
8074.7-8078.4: 6.993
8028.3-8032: 7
